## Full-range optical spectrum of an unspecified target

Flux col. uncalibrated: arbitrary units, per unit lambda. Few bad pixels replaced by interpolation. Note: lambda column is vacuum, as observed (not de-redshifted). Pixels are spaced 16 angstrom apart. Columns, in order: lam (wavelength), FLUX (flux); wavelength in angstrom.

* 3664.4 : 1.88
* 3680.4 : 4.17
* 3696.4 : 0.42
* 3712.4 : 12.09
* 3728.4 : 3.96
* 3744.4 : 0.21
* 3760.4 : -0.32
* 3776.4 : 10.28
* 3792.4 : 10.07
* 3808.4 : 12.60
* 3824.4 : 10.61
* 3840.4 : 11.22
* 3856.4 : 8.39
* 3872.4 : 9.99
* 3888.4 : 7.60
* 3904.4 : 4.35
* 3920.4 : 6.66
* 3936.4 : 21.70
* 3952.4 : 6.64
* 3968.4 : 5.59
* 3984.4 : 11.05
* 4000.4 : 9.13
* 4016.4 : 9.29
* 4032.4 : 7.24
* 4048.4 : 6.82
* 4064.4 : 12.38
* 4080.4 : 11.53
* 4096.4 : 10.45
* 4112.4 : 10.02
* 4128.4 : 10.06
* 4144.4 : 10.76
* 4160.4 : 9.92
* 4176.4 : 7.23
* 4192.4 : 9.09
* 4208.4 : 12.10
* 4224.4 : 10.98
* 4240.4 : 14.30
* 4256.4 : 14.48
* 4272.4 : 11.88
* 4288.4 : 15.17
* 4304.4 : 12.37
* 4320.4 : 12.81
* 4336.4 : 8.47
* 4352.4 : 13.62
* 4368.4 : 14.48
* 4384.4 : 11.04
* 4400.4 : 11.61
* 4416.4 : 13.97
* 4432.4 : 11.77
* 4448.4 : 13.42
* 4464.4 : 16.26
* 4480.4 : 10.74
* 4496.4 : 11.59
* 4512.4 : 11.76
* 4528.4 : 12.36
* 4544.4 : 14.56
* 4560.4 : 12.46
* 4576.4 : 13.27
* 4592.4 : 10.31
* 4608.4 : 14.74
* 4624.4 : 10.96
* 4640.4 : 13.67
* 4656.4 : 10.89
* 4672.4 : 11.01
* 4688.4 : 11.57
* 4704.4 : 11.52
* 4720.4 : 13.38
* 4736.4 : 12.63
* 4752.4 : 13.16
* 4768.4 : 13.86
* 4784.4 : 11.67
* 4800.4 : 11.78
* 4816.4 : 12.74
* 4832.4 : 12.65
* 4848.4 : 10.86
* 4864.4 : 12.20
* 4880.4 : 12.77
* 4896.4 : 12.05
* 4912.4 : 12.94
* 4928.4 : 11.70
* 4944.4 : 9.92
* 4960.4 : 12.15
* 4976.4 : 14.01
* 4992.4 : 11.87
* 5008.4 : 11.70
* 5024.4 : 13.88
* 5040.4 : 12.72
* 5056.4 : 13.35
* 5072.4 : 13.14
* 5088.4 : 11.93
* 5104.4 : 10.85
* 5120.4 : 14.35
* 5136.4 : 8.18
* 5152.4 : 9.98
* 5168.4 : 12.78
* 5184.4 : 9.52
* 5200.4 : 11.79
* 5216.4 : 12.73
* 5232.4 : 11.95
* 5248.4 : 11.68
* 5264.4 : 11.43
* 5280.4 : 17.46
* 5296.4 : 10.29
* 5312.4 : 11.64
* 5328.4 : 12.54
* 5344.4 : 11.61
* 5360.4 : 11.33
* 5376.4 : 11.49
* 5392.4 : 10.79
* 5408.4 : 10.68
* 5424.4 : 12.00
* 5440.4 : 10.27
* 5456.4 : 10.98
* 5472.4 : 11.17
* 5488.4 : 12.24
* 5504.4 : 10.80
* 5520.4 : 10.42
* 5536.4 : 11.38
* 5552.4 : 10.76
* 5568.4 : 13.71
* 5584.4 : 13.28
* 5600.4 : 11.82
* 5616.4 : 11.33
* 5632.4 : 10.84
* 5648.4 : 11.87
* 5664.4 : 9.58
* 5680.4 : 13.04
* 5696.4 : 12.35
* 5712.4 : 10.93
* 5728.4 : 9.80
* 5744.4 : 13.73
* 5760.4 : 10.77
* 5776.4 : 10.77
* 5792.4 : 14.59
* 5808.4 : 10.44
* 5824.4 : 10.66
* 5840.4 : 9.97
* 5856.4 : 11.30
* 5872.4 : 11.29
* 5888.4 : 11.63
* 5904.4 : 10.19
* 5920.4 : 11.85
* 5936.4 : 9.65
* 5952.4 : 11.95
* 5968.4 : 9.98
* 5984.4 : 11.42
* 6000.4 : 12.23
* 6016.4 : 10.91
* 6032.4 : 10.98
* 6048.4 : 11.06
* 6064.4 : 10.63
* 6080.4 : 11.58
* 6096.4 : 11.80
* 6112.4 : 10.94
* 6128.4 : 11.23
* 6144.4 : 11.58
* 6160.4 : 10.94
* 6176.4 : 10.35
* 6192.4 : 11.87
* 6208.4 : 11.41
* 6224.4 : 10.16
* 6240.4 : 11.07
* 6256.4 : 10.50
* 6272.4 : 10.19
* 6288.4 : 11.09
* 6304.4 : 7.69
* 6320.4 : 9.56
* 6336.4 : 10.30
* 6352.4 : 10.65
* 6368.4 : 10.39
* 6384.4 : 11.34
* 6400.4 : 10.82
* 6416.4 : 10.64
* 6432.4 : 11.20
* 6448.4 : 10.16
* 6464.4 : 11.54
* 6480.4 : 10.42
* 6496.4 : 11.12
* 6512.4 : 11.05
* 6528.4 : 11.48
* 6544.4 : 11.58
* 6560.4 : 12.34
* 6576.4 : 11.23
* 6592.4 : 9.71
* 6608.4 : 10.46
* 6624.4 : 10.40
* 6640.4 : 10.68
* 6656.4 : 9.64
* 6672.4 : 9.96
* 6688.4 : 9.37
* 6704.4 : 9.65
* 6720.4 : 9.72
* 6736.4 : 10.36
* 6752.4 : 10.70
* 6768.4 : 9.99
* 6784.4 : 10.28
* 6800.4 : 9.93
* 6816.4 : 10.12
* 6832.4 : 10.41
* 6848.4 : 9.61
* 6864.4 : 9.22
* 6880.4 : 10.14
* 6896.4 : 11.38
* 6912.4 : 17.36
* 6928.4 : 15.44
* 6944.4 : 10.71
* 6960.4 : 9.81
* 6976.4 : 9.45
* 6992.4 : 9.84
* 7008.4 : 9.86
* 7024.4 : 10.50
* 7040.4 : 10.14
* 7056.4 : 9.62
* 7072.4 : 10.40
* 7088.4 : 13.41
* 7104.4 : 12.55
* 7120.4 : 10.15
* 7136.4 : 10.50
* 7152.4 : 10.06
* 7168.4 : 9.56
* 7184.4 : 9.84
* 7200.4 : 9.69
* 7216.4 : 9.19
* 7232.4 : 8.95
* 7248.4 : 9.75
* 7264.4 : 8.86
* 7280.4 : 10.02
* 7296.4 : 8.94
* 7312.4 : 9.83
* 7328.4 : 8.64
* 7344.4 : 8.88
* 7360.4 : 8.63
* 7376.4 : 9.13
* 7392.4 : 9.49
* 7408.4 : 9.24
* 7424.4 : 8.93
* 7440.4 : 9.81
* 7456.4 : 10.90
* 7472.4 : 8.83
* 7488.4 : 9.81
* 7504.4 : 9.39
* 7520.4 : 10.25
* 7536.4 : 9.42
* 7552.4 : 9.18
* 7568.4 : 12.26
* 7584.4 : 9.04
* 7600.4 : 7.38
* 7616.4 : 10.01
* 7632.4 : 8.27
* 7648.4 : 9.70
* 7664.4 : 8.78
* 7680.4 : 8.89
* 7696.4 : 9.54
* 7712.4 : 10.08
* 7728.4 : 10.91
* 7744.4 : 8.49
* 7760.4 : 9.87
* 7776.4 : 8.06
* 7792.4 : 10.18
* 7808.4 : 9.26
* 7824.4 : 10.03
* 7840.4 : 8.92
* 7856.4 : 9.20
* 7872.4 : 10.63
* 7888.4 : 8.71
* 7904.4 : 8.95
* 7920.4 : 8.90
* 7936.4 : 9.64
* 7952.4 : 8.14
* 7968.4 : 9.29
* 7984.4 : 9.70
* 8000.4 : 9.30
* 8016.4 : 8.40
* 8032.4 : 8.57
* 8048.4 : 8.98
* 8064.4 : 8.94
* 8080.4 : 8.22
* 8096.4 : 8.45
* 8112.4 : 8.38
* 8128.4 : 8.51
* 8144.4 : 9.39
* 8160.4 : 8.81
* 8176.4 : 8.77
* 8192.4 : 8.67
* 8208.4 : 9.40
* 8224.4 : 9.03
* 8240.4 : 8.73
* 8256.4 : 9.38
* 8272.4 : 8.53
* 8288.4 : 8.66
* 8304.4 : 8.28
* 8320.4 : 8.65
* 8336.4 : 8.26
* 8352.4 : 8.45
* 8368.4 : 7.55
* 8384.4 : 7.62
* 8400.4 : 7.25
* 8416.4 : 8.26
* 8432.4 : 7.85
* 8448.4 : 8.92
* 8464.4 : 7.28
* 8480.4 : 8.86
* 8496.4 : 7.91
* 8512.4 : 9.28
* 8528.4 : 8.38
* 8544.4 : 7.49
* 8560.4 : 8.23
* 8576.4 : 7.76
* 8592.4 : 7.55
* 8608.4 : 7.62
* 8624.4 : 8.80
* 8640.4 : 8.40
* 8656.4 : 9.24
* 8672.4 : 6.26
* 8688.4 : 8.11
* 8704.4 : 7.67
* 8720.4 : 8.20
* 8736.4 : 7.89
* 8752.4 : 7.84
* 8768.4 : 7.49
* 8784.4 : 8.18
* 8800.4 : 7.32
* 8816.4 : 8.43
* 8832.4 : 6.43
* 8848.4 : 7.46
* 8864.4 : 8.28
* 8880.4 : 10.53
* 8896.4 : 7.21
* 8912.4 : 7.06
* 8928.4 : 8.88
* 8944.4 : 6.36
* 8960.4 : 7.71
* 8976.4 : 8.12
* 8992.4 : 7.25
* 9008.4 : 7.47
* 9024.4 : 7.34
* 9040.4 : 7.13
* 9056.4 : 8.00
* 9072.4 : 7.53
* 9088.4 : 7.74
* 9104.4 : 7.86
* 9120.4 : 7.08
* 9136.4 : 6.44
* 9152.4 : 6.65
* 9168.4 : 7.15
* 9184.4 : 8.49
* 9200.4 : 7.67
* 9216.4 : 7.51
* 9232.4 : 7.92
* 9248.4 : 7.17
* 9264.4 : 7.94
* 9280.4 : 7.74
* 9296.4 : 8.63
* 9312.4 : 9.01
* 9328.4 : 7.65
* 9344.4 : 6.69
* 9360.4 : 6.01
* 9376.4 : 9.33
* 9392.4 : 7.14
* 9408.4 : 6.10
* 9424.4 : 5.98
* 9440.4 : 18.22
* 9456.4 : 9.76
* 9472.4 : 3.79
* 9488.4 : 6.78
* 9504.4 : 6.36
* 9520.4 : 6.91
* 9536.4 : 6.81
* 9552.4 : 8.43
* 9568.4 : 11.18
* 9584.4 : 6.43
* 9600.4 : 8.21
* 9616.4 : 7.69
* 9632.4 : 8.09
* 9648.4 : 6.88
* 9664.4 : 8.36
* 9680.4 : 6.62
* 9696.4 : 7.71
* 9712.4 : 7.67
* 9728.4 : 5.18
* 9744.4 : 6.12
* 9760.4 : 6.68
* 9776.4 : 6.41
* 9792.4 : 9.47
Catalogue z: 0.054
